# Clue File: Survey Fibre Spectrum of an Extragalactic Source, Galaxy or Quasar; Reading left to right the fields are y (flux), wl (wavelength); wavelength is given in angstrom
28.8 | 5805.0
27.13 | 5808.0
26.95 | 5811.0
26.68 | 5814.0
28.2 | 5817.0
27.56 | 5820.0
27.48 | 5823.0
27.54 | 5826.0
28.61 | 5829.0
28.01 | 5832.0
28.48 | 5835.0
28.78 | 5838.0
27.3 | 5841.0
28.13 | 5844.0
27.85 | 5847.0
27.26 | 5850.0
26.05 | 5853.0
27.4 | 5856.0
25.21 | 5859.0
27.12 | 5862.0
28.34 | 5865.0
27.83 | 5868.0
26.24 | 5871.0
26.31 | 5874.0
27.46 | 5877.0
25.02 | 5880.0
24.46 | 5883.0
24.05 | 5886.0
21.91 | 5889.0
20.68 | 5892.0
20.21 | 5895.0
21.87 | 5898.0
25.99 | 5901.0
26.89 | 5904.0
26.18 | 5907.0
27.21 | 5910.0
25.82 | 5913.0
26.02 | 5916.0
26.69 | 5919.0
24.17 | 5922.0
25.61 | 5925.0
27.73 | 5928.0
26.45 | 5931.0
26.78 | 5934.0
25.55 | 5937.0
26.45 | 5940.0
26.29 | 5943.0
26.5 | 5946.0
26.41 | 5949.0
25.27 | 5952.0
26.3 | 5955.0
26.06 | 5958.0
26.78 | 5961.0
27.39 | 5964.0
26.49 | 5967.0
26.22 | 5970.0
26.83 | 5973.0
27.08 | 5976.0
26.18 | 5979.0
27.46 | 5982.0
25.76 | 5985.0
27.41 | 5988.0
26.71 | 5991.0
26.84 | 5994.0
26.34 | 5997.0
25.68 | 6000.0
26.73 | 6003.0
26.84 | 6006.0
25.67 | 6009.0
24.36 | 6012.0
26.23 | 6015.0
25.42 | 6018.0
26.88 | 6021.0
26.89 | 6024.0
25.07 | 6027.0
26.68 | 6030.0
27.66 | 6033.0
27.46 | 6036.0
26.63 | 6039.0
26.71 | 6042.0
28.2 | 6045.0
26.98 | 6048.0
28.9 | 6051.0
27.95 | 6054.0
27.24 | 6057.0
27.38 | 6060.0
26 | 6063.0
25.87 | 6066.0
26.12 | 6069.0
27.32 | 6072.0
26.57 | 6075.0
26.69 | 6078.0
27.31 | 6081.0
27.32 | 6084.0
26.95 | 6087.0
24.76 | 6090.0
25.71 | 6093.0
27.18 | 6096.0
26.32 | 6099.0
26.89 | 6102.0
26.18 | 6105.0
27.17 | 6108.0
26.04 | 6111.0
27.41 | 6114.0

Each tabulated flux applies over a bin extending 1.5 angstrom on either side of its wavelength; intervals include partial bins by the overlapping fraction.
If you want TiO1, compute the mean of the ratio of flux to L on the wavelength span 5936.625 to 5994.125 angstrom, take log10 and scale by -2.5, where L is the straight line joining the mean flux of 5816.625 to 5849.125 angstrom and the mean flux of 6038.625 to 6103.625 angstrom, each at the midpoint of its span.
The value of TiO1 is 0.034 mag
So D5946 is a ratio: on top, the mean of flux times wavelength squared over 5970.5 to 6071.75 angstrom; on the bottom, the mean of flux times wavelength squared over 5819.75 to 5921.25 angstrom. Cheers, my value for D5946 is 1.1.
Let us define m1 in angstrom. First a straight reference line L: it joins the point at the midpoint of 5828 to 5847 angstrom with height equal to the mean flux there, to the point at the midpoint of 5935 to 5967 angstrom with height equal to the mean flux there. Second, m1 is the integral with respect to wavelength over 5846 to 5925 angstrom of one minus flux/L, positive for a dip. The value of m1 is 5.4 angstrom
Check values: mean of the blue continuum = 28.2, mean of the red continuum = 26.3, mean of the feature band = 25.5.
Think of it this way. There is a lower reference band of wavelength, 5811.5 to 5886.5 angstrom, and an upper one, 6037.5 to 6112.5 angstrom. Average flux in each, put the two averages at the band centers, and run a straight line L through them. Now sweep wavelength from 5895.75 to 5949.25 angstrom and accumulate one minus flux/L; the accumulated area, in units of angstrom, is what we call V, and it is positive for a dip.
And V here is 2.1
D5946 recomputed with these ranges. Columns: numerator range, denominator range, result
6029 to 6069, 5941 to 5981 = 1.06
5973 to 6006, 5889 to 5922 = 1.11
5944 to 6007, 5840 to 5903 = 1.08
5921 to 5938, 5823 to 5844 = 0.96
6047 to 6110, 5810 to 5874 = 1.06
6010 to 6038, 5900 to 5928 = 1.04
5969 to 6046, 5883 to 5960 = 1.08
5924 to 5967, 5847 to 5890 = 1.04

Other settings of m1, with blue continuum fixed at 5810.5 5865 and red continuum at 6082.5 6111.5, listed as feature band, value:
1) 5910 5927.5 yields 0.82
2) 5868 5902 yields 3.94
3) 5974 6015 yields 0.75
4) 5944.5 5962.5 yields 0.55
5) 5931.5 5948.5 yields 0.48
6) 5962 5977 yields 0.10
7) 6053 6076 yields -0.16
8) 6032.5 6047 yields -0.33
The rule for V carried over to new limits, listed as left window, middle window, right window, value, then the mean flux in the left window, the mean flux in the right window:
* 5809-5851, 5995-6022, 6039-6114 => 1.1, 27.8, 26.8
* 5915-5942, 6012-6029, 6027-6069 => 0.6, 26.2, 27.1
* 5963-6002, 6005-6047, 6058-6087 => 0.3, 26.6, 26.8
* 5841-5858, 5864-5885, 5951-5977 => 0.5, 27.3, 26.5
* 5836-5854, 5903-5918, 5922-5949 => 0.1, 27.6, 26.3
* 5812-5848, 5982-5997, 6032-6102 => 0.3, 27.9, 26.9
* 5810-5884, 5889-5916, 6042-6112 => 2.8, 27.2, 26.8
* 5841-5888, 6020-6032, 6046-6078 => 0.2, 26.6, 27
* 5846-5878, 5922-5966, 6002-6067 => 0.9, 27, 26.7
